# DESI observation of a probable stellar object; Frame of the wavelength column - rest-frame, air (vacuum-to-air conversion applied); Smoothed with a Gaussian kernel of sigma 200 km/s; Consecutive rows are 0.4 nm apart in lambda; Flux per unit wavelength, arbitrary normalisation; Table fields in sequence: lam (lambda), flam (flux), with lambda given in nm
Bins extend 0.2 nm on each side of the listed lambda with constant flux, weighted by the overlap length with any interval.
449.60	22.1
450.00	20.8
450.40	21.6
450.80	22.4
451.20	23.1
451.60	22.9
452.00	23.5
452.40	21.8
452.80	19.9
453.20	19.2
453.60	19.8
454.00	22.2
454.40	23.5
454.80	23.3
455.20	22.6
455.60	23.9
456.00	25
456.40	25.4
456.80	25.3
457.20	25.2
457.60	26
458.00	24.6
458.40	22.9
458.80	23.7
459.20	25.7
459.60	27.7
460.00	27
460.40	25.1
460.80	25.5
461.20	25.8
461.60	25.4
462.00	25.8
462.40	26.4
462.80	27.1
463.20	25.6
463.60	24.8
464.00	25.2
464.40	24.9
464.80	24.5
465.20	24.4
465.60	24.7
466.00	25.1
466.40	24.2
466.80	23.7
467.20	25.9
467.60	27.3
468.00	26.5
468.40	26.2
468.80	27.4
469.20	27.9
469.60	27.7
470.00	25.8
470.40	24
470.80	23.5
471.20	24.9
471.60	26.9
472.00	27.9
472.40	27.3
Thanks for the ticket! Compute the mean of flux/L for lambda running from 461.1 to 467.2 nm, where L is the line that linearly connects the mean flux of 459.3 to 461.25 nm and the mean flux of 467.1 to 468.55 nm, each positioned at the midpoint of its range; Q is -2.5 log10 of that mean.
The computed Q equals 0.05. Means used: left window 26.2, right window 26.5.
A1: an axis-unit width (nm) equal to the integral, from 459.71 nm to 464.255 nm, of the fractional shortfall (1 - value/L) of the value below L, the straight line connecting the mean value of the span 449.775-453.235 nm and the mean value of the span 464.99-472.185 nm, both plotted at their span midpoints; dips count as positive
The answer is -0.30 nm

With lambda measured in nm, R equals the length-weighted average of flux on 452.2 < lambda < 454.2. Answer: 20.6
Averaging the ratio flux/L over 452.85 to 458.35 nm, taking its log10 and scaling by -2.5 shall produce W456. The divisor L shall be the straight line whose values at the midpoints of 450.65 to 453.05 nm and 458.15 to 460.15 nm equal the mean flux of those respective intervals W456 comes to 0.02 mag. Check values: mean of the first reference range 22.2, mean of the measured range 23.4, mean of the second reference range 25.3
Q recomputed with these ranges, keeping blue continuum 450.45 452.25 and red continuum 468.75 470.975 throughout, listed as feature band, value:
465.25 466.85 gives 0.04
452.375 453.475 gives 0.15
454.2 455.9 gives 0.00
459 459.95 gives -0.11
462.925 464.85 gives -0.01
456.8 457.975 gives -0.07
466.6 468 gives -0.01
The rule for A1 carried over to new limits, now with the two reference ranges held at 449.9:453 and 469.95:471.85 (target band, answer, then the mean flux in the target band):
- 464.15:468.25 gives -0.14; 25.1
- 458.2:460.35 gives -0.20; 25.4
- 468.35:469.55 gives -0.13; 27.4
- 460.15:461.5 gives -0.12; 25.5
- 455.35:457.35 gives -0.18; 24.9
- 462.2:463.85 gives -0.15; 26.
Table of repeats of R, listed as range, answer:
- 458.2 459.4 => 24.1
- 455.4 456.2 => 24.5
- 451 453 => 22.2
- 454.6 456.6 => 24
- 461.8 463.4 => 26.2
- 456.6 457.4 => 25.2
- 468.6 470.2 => 27.2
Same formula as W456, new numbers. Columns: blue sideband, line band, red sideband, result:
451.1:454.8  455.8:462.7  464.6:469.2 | -0.09 mag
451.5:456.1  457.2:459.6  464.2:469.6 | -0.07 mag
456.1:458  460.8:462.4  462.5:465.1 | -0.02 mag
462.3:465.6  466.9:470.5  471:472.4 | -0.02 mag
